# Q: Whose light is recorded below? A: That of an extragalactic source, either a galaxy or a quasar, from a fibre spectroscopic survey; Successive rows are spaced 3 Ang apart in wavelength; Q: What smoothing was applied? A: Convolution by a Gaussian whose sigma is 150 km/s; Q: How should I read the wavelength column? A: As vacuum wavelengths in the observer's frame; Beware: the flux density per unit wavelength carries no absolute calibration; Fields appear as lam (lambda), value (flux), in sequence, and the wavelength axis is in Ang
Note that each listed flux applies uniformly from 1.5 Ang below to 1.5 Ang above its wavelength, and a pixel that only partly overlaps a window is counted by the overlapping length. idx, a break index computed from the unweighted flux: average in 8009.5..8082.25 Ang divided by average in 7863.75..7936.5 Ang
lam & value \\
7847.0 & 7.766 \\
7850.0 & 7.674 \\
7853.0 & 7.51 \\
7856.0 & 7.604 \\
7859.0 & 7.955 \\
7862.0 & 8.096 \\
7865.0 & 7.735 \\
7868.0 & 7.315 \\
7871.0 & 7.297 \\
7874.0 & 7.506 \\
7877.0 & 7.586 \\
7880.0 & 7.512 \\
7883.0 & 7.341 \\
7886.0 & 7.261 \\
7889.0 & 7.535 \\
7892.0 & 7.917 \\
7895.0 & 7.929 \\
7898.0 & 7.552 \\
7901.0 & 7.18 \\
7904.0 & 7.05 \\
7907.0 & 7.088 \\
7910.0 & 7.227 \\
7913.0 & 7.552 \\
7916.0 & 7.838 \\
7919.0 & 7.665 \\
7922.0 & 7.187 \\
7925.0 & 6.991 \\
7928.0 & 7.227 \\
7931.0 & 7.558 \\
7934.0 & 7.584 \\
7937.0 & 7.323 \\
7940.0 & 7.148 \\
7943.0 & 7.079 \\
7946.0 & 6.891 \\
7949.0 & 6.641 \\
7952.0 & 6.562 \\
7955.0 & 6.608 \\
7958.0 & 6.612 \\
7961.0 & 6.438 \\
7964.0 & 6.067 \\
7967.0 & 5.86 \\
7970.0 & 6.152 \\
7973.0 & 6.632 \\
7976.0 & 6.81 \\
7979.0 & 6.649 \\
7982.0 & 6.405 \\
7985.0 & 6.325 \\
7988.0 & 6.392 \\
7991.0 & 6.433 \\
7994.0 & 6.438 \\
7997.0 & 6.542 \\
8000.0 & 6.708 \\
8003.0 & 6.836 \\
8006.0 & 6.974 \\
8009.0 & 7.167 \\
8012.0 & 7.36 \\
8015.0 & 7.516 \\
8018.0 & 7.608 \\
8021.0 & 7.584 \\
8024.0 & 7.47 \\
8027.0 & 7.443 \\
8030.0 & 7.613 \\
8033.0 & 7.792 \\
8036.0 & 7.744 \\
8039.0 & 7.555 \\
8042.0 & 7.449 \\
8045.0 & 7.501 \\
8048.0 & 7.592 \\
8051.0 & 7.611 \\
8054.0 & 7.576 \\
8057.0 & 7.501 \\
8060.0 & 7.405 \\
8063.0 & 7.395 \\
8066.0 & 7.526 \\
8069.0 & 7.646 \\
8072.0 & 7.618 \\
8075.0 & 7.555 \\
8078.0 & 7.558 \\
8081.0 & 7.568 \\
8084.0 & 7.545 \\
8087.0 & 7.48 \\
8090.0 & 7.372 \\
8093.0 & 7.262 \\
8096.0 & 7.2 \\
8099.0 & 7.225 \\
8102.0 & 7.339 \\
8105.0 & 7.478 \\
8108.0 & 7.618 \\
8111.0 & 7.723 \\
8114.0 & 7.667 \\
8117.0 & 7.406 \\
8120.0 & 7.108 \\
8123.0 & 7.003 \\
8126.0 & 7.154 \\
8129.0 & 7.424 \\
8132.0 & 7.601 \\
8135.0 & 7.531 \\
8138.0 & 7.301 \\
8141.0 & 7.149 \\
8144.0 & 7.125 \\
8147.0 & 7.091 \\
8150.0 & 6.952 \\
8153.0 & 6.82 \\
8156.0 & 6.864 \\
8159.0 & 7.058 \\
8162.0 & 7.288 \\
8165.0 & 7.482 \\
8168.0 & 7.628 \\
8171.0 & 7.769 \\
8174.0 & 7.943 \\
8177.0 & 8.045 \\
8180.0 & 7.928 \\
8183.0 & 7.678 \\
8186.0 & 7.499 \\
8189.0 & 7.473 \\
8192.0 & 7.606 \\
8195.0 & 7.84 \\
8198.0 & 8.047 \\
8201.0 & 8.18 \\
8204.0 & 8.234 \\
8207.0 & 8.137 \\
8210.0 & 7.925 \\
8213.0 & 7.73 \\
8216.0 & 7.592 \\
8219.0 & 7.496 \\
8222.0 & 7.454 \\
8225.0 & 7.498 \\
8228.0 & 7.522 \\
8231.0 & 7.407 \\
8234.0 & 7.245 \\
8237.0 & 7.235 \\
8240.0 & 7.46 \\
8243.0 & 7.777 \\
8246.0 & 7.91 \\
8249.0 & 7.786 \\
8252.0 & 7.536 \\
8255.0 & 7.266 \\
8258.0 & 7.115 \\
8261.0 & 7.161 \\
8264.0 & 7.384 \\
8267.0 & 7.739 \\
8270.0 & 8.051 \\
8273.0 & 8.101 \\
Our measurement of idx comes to 1.01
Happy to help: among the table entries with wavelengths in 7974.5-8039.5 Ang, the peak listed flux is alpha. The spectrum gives 7.792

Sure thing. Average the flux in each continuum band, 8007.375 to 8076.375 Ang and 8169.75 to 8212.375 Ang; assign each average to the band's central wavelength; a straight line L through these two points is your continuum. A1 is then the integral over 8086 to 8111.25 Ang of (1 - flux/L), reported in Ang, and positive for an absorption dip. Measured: 0.9 Ang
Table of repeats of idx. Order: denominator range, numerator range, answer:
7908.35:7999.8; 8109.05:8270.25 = 1.10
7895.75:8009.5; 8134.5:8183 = 1.07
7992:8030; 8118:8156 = 1.00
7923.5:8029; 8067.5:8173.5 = 1.07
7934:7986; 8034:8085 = 1.14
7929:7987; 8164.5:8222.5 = 1.16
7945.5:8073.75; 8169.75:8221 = 1.11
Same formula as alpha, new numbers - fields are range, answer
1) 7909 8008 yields 7.838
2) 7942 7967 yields 7.079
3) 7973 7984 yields 6.81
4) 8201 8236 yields 8.234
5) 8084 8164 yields 7.723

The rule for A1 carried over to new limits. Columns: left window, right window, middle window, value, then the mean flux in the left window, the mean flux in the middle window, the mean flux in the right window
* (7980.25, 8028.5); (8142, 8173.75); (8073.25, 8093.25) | -1.1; 6.95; 7.49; 7.24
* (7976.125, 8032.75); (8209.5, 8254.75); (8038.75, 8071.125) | -1.9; 6.98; 7.52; 7.56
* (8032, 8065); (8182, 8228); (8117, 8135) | 0.8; 7.55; 7.29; 7.75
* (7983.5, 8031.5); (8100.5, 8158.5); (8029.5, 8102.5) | -3.7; 7.03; 7.51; 7.28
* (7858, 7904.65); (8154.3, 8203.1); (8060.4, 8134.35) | 1.8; 7.55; 7.44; 7.65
